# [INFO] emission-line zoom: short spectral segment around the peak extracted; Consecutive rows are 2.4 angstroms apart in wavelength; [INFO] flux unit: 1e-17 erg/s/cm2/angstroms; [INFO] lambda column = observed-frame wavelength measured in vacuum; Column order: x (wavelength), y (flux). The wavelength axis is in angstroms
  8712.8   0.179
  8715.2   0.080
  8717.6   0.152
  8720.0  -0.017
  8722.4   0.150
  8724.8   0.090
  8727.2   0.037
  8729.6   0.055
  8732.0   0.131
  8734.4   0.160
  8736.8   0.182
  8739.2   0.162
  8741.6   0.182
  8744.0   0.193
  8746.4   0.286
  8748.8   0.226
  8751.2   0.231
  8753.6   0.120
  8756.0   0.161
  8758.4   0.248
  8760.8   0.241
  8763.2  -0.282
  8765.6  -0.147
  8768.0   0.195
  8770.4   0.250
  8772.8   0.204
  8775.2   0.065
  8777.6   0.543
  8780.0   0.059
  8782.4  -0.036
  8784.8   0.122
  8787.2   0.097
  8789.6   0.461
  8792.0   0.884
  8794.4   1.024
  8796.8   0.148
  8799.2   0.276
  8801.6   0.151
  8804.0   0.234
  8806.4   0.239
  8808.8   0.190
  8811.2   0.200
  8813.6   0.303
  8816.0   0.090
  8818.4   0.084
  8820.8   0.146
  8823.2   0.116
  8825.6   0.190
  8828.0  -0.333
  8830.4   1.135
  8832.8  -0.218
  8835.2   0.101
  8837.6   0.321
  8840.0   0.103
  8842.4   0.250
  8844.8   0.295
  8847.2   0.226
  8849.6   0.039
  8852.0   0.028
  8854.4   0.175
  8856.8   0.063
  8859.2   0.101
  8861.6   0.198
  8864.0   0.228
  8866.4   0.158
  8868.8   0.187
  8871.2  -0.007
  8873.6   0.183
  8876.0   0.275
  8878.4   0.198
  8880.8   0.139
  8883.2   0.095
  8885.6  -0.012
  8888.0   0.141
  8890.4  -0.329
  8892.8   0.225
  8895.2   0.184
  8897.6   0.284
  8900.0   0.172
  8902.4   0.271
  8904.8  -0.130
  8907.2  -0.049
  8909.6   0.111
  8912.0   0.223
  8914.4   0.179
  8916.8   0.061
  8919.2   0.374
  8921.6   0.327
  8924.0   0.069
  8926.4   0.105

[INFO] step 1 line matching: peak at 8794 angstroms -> H-beta 4861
